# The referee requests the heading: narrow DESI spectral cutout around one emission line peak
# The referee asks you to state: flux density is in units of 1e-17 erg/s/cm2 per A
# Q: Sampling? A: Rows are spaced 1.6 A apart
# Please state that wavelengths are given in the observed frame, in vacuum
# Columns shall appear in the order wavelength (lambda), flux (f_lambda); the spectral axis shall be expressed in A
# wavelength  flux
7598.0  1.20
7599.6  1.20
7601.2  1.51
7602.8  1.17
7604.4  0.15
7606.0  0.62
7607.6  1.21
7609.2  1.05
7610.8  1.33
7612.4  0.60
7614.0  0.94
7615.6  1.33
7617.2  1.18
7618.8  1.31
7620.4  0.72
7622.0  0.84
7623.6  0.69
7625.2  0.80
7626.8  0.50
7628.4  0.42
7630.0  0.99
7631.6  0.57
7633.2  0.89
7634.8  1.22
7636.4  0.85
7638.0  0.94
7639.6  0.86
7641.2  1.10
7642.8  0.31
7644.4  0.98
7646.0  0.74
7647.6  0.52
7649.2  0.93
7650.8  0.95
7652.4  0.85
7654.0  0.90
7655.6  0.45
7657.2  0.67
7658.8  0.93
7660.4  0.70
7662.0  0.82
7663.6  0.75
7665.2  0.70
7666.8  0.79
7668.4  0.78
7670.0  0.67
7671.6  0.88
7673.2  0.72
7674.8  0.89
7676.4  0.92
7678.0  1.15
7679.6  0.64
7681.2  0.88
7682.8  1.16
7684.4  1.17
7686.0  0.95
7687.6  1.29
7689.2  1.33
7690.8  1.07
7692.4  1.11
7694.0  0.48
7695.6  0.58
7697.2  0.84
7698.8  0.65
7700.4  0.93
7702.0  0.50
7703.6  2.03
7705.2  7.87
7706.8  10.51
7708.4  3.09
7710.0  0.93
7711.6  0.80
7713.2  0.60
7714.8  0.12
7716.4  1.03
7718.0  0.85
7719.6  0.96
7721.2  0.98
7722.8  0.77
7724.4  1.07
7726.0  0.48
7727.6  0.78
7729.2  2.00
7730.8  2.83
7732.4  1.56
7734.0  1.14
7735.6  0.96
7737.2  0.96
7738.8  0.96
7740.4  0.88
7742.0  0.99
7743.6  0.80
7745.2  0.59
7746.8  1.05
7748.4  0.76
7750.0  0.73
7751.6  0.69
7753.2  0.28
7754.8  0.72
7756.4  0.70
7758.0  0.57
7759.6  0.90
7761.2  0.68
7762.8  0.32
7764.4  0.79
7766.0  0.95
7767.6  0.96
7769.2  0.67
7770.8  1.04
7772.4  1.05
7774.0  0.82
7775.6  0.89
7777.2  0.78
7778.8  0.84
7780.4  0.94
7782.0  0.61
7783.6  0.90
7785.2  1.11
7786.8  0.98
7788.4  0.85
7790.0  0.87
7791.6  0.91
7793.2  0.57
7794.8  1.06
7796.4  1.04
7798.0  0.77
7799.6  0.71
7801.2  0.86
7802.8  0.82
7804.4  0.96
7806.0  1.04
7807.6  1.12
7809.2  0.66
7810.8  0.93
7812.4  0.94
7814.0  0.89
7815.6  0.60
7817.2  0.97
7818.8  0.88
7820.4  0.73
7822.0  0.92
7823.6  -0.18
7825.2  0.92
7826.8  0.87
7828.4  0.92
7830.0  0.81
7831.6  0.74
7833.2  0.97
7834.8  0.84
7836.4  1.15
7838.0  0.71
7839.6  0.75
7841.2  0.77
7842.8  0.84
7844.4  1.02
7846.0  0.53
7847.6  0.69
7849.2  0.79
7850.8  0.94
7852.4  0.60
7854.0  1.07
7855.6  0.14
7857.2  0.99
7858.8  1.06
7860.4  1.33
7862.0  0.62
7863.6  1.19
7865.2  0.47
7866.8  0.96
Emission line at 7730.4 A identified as [N II] 6583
